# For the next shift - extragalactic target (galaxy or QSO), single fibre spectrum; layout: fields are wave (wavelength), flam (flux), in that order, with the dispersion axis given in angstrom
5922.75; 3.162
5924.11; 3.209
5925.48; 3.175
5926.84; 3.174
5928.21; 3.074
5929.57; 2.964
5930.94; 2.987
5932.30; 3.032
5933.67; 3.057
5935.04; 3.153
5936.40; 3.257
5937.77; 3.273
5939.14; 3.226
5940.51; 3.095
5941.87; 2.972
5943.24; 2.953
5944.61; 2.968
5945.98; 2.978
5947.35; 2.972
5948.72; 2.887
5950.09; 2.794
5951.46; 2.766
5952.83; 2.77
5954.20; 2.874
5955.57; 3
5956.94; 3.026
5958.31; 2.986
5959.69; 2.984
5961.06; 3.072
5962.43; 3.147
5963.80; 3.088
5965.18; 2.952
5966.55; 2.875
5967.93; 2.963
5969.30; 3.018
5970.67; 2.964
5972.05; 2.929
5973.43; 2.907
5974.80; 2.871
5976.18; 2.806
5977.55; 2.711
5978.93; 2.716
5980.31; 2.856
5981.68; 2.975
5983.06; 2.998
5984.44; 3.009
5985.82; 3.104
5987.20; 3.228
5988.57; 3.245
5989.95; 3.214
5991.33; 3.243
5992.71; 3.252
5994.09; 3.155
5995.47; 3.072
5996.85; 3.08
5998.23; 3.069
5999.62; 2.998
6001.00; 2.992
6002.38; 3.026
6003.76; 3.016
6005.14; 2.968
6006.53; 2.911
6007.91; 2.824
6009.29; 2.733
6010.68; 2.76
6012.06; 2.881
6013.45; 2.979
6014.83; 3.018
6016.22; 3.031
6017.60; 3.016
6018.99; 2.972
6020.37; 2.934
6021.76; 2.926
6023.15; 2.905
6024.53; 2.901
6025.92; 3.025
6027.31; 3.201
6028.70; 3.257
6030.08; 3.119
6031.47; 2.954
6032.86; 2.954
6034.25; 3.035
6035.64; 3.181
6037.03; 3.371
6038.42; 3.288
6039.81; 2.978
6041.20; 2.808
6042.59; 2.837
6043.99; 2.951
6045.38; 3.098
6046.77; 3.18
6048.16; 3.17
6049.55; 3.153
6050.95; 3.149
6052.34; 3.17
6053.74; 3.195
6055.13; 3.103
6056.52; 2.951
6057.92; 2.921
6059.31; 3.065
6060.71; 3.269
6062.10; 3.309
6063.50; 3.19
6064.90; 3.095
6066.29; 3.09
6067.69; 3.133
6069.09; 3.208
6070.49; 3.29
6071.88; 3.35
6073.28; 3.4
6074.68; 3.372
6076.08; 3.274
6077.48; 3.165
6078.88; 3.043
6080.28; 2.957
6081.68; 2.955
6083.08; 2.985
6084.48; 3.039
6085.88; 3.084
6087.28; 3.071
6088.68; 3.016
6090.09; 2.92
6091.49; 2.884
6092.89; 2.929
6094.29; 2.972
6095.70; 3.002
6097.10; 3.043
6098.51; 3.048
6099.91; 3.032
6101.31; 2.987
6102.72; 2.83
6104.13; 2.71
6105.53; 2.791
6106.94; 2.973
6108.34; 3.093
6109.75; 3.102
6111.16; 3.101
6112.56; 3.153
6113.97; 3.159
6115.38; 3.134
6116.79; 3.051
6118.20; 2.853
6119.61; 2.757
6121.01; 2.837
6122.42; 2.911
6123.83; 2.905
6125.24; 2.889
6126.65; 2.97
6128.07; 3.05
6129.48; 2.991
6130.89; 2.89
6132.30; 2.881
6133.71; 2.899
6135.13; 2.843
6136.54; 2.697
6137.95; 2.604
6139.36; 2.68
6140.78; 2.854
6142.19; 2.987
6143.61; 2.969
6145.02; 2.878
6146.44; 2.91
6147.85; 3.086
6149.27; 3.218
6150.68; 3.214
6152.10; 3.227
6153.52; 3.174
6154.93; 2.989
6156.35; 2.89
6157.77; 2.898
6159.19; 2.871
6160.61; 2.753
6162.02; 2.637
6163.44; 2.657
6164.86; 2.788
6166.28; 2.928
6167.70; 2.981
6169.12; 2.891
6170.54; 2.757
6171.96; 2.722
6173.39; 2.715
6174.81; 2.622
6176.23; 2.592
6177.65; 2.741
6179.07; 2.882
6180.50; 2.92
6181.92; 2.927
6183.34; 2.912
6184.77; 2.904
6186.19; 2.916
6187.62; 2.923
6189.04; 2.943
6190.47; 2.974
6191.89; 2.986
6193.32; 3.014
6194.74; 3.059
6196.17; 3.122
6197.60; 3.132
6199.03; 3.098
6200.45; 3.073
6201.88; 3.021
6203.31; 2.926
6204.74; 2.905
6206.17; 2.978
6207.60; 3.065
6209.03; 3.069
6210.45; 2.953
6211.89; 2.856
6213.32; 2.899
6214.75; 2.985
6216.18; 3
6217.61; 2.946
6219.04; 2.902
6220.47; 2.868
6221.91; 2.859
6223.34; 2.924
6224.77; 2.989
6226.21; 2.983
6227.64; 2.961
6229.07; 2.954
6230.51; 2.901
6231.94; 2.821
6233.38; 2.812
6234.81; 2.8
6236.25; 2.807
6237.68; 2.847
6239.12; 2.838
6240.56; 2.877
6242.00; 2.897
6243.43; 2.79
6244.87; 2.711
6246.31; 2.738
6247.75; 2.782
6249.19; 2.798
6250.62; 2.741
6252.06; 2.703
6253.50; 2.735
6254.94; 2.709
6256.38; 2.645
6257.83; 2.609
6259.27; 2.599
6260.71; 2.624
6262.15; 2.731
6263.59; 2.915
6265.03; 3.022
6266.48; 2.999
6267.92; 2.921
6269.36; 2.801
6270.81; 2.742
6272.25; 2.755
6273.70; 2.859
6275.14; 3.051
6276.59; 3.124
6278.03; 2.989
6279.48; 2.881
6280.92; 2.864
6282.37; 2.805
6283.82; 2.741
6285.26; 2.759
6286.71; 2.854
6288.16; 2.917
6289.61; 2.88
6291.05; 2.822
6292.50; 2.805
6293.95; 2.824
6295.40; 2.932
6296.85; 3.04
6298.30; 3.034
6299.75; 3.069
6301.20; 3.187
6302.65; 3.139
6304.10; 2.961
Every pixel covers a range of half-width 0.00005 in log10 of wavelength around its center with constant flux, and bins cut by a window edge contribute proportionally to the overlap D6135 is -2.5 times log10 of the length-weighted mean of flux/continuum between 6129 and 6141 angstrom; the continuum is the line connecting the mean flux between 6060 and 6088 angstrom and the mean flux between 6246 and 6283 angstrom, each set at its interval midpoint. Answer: 0.09 mag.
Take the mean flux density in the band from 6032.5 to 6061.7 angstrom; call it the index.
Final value 3.09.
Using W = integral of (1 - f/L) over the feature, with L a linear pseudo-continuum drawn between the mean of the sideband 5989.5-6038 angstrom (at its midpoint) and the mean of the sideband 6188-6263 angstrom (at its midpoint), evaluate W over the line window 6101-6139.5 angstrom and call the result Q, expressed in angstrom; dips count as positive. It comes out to 0.4 angstrom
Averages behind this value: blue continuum 3.03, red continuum 2.88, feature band 2.92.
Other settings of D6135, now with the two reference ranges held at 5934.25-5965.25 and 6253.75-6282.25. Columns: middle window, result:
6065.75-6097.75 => -0.06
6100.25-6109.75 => 0.00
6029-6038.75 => -0.06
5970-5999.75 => -0.01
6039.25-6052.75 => -0.03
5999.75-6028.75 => 0.00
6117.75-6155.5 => -0.01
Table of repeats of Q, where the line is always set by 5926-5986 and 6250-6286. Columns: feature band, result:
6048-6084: -2.8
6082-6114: -1.0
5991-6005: -0.6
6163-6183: 0.5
